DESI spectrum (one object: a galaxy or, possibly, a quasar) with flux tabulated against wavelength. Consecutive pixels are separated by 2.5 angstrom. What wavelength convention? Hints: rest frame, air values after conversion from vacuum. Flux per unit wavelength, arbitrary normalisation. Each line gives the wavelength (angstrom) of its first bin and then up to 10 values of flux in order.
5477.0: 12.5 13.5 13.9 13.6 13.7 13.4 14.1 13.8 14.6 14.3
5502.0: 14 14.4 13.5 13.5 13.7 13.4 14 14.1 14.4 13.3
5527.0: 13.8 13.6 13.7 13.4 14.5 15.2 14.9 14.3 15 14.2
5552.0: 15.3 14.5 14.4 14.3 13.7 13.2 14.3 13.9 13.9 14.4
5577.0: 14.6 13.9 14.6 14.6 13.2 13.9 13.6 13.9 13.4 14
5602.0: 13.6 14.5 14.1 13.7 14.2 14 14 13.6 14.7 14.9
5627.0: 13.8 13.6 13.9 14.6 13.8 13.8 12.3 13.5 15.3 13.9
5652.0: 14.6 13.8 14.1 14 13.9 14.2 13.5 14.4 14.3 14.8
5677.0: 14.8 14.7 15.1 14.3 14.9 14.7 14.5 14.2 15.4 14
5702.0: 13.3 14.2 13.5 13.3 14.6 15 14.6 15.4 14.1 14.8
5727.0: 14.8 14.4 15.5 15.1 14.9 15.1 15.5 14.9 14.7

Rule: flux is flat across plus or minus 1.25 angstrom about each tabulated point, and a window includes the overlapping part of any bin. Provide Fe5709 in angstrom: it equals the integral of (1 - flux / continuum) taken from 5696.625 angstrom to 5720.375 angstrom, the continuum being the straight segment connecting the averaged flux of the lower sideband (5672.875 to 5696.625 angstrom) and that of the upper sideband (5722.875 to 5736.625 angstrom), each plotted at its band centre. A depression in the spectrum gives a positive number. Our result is 0.8 angstrom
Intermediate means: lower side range 14.7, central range 14.3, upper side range 14.9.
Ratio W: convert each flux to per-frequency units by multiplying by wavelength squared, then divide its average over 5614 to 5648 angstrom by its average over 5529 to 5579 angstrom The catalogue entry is 1.01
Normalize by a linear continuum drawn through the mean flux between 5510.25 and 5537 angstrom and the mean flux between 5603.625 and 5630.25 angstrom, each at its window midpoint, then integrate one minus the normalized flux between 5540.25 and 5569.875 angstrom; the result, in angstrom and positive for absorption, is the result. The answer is -1.02 angstrom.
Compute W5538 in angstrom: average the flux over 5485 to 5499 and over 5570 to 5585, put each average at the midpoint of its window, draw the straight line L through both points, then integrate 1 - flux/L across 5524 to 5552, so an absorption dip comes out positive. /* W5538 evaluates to -0.2 angstrom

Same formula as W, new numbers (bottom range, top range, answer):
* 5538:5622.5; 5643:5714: 1.04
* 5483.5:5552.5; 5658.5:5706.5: 1.08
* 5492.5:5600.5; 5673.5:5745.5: 1.10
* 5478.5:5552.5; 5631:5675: 1.05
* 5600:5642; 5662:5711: 1.05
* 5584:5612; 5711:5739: 1.12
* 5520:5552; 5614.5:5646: 1.01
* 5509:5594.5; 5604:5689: 1.04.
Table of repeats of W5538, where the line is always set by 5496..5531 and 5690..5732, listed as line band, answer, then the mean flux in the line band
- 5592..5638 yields 0.5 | 14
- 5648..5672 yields 0.4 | 14.1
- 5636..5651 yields 0.5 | 13.8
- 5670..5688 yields -0.4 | 14.7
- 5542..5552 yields -0.5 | 14.7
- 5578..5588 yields 0.0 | 14.1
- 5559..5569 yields 0.1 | 13.8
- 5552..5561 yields -0.3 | 14.5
